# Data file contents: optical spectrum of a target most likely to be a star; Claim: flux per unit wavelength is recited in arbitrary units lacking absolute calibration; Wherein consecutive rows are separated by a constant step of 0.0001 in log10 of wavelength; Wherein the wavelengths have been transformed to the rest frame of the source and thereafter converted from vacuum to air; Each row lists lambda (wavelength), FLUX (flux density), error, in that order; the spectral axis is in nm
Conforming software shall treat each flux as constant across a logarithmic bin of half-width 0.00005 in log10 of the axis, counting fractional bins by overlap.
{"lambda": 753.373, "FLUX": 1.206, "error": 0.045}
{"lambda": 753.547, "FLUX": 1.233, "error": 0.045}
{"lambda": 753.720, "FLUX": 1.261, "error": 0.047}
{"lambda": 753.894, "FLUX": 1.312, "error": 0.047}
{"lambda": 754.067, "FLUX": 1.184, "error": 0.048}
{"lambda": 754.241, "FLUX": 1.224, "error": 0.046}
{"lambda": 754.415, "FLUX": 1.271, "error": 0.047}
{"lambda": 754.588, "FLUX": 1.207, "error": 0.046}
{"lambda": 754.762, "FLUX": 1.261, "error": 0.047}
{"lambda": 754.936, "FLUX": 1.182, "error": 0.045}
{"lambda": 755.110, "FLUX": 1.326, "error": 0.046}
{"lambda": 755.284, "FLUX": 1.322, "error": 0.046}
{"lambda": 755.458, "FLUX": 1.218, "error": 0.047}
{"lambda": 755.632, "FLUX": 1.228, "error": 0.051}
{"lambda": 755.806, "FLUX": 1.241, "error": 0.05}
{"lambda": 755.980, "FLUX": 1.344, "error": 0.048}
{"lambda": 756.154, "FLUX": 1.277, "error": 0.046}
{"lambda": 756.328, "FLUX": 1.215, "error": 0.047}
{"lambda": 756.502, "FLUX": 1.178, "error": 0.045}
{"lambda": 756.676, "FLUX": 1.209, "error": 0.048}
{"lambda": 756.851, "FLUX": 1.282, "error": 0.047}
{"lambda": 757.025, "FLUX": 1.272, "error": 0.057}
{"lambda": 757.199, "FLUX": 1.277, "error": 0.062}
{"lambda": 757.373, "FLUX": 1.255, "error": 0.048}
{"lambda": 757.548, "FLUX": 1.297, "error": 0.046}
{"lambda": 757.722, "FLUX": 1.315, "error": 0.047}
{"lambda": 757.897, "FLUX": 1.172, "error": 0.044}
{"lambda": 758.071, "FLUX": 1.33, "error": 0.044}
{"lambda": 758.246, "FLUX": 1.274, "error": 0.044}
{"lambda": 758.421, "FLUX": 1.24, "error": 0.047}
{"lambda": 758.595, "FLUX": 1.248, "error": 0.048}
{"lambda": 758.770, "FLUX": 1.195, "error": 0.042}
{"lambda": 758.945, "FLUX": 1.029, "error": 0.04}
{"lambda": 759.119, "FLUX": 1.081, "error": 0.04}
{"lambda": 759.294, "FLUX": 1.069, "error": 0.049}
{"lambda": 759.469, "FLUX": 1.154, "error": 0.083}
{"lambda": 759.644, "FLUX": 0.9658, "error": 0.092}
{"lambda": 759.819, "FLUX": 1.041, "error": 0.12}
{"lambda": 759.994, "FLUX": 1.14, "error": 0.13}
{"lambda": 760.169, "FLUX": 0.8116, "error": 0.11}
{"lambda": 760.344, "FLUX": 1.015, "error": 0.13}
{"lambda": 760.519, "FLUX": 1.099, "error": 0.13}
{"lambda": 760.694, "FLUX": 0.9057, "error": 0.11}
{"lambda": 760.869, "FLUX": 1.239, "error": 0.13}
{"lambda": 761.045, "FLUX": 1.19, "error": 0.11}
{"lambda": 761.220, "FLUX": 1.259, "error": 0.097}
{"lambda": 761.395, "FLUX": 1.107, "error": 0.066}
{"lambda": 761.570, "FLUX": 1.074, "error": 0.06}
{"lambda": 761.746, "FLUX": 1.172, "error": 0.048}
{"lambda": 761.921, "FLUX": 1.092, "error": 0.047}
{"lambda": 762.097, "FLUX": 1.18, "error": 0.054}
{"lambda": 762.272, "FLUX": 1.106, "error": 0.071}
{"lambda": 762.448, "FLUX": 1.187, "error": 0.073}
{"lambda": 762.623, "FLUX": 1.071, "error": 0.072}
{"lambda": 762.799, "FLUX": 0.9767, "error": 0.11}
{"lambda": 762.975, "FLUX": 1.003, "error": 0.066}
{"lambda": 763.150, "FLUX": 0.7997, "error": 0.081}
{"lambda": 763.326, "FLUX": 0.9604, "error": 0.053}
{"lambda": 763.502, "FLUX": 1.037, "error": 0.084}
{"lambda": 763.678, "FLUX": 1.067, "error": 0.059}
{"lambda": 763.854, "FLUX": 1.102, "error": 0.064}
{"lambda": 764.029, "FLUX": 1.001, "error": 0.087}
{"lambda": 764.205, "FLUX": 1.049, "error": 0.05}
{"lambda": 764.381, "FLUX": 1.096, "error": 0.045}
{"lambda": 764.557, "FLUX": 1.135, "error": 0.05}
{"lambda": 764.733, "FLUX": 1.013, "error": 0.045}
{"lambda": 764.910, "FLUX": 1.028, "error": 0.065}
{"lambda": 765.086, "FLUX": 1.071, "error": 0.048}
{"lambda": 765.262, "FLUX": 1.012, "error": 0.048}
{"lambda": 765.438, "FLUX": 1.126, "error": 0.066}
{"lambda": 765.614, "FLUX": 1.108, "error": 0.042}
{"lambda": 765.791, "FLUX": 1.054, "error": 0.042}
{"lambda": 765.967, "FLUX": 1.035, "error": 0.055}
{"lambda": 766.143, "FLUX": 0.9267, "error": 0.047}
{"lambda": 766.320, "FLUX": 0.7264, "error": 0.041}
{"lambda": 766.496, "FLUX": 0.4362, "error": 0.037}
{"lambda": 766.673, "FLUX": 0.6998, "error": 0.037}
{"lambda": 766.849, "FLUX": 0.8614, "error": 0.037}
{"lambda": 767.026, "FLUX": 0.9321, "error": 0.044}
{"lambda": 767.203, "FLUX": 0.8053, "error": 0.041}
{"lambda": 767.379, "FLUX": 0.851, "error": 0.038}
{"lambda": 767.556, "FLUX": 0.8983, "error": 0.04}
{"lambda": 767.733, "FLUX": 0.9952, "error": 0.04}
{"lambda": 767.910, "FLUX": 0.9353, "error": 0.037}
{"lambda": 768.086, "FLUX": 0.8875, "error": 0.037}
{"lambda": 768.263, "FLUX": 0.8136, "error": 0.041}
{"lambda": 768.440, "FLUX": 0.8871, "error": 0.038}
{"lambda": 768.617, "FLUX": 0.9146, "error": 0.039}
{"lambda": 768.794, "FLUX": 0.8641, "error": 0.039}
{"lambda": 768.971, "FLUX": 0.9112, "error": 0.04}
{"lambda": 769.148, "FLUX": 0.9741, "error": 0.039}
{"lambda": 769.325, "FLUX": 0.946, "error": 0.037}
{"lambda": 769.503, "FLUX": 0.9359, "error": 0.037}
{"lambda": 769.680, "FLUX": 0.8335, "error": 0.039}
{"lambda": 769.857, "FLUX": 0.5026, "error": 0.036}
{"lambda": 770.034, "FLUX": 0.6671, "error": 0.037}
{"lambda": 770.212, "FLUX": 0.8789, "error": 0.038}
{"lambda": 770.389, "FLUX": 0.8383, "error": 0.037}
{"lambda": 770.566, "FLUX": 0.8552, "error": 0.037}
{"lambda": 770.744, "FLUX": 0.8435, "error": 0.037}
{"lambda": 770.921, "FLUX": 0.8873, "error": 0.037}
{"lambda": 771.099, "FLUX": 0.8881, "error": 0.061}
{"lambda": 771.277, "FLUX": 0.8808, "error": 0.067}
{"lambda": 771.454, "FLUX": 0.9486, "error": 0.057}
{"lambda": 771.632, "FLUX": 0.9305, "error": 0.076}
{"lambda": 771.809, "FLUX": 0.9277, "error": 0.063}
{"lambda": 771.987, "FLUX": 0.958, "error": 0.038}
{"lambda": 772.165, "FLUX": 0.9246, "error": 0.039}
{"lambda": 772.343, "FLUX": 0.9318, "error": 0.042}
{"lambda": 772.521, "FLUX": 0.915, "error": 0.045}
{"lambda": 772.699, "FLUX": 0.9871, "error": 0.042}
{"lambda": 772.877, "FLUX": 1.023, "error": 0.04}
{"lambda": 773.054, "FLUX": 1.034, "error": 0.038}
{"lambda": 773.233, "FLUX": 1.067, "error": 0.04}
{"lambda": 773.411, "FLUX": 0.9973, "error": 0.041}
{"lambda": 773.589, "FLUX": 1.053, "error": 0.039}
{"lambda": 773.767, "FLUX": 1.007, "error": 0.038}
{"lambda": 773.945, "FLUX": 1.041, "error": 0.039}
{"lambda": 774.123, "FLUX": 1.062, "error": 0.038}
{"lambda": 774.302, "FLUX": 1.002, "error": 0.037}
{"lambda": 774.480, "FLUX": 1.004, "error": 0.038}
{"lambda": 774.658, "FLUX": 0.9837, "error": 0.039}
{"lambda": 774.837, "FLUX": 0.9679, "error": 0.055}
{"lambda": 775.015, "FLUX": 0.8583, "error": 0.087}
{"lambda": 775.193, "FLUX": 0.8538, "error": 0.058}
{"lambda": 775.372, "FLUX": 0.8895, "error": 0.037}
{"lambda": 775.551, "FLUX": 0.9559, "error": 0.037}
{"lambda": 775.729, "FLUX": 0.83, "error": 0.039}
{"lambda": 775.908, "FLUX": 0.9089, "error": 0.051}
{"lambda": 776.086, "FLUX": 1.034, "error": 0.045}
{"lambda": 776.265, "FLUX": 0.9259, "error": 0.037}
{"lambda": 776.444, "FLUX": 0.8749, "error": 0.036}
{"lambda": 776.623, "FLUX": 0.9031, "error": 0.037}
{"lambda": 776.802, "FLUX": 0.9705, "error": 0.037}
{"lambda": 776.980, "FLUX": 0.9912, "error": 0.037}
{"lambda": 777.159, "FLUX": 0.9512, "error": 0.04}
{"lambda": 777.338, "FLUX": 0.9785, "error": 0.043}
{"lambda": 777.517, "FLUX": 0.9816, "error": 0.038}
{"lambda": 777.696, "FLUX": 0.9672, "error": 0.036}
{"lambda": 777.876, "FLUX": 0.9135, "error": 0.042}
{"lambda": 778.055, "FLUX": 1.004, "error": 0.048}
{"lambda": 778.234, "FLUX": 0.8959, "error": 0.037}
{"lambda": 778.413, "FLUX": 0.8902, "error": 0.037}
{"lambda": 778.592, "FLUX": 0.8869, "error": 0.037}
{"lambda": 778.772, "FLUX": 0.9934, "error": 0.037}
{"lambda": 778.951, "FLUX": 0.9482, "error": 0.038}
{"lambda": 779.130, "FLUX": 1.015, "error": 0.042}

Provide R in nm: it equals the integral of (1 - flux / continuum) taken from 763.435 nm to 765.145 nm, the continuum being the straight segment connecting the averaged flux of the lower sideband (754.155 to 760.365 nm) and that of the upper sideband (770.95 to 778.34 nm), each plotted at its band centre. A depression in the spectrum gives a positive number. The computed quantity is 0.06 nm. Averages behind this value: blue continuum 1.2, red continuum 0.956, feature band 1.06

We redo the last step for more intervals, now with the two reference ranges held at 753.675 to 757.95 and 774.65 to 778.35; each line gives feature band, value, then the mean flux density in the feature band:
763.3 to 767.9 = 0.59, 0.962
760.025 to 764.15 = 0.33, 1.06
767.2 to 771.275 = 0.71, 0.863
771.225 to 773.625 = 0.06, 0.97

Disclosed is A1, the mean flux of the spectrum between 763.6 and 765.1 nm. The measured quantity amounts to 1.06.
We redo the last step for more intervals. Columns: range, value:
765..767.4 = 0.905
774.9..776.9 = 0.911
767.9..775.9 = 0.918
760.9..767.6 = 1.01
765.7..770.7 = 0.852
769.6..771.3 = 0.804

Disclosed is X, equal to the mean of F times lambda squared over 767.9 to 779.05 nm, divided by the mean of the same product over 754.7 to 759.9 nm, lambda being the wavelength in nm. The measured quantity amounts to 0.79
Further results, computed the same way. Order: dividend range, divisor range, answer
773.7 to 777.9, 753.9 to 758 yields 0.80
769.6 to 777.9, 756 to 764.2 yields 0.85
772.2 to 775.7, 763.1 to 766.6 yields 1.01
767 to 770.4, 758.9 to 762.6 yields 0.81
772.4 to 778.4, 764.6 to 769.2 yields 1.08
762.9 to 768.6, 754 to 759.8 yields 0.79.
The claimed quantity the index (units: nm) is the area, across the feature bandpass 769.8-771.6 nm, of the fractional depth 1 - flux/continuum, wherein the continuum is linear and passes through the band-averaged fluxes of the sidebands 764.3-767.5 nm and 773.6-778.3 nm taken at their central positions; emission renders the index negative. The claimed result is 0.22 nm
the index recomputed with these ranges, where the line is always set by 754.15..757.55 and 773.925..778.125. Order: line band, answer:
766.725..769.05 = 0.40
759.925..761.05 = 0.13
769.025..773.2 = 0.52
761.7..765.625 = 0.27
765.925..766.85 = 0.28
